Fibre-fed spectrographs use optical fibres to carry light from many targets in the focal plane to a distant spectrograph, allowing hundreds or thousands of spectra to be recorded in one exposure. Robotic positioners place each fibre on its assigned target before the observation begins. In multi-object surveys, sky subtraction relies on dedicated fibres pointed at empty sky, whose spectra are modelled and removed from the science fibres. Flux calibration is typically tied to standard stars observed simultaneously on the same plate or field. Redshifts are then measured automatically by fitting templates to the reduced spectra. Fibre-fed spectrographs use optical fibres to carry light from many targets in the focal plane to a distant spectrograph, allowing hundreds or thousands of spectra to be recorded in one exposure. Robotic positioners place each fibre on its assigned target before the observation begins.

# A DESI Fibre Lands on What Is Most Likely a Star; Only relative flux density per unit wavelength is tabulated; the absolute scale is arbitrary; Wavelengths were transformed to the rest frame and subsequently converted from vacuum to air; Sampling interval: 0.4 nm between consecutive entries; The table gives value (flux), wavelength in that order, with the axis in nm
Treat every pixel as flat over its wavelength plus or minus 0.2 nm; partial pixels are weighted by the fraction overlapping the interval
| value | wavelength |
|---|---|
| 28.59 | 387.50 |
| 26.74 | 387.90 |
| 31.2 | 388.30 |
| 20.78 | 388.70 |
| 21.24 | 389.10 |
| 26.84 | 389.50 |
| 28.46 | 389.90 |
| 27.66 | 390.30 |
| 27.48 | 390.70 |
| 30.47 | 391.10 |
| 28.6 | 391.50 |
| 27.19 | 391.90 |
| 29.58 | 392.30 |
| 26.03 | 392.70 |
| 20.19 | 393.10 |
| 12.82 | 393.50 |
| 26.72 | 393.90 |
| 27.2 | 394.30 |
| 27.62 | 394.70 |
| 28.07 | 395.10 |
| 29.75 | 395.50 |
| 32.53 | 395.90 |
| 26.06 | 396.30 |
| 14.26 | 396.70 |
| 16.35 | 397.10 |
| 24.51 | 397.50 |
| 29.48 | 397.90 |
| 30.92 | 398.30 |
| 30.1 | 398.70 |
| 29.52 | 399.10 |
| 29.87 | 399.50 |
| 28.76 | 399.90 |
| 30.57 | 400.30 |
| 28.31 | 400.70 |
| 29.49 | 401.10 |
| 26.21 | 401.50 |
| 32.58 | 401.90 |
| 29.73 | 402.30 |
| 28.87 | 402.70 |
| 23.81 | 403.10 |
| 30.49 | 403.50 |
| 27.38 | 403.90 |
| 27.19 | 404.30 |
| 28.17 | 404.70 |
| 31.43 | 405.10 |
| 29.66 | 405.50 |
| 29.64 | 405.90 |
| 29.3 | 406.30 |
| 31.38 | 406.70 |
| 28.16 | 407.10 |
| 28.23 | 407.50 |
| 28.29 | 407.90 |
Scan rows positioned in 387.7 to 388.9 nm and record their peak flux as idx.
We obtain 31.2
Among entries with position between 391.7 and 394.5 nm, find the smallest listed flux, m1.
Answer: 12.82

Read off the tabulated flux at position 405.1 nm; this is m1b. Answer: 31.43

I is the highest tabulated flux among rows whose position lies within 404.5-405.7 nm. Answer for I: 31.43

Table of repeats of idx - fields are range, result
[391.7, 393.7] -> 29.58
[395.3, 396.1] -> 32.53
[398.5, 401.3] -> 30.57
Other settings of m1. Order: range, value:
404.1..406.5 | 27.19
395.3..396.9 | 14.26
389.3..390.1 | 26.84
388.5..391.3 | 20.78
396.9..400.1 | 16.35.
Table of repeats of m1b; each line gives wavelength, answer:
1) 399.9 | 28.76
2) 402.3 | 29.73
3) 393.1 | 20.19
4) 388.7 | 20.78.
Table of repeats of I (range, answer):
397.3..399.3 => 30.92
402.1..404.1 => 30.49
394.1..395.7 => 29.75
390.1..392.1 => 30.47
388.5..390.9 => 28.46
